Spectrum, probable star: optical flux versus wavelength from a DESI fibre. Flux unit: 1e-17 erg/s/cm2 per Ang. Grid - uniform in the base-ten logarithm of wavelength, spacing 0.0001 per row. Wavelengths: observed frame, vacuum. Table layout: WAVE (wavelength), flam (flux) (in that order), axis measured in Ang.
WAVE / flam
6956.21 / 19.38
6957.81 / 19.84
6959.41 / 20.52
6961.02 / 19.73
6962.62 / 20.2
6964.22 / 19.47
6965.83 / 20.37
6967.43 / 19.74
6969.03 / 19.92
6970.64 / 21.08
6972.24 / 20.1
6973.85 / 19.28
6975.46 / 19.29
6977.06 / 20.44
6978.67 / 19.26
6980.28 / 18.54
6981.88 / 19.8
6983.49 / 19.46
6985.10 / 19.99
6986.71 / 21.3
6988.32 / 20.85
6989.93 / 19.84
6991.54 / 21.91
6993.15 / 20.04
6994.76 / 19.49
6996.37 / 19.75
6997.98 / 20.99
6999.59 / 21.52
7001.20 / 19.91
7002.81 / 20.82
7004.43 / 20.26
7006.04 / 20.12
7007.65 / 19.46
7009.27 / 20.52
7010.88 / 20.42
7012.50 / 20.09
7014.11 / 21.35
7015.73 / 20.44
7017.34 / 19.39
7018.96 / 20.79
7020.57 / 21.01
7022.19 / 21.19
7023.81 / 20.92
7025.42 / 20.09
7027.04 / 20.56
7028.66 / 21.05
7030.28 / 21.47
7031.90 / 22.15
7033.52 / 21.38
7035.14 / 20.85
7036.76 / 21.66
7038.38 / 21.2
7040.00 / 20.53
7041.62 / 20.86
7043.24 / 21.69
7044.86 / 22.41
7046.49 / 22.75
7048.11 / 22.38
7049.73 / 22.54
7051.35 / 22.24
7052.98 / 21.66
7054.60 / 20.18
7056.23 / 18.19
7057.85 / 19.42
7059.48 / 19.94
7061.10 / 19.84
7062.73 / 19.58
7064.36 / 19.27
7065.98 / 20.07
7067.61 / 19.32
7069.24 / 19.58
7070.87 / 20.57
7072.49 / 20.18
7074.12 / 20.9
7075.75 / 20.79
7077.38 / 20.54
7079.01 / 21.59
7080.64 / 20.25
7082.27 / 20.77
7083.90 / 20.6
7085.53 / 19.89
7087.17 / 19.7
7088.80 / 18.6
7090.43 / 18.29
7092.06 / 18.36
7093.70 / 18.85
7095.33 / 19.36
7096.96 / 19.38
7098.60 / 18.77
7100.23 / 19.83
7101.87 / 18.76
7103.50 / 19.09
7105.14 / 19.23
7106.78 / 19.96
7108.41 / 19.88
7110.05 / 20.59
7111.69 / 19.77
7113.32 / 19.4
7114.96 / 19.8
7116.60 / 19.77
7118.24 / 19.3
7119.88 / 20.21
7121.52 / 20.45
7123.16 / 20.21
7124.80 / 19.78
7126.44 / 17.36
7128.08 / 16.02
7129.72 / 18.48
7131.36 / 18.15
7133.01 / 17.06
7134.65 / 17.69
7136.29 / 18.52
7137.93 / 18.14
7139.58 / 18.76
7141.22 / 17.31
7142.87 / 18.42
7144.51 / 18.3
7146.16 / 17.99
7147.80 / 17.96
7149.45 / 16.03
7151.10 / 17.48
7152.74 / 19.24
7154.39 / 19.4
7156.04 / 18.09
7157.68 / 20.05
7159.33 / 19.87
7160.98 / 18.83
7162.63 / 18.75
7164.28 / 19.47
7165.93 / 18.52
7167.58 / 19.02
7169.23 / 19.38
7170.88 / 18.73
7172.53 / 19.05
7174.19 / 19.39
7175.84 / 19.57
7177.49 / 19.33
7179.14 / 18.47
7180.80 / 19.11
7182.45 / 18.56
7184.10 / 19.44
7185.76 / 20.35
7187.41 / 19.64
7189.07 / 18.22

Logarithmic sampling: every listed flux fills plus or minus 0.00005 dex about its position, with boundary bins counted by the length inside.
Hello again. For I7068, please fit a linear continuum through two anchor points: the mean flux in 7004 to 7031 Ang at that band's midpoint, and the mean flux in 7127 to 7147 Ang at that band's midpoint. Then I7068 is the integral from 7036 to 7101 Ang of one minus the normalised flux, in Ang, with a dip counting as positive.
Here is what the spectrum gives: -2.98 Ang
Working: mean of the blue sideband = 20.5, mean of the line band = 20.3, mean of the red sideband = 17.9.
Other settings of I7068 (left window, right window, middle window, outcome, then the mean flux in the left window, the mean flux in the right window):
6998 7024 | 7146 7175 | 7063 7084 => -0.6 Ang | 20.5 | 18.8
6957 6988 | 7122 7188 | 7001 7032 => -1.5 Ang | 19.9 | 18.7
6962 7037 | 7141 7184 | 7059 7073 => -0.1 Ang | 20.4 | 18.7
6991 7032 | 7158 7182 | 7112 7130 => 0.3 Ang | 20.6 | 19.1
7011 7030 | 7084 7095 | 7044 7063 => -1.0 Ang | 20.6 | 19.1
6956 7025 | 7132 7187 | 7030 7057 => -2.3 Ang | 20.2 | 18.7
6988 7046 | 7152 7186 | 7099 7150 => 2.2 Ang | 20.8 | 19.1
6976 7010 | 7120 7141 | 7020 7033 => -0.9 Ang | 20.2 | 18.4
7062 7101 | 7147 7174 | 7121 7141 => 0.9 Ang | 19.8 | 18.8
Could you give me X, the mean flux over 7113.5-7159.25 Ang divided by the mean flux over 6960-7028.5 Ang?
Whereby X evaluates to 0.92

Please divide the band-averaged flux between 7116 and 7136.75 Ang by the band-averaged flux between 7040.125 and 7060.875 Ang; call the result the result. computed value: 0.88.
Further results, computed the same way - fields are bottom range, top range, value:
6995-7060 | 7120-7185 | 0.89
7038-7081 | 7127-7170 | 0.89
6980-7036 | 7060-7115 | 0.96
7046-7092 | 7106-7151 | 0.92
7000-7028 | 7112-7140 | 0.92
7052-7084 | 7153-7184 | 0.95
